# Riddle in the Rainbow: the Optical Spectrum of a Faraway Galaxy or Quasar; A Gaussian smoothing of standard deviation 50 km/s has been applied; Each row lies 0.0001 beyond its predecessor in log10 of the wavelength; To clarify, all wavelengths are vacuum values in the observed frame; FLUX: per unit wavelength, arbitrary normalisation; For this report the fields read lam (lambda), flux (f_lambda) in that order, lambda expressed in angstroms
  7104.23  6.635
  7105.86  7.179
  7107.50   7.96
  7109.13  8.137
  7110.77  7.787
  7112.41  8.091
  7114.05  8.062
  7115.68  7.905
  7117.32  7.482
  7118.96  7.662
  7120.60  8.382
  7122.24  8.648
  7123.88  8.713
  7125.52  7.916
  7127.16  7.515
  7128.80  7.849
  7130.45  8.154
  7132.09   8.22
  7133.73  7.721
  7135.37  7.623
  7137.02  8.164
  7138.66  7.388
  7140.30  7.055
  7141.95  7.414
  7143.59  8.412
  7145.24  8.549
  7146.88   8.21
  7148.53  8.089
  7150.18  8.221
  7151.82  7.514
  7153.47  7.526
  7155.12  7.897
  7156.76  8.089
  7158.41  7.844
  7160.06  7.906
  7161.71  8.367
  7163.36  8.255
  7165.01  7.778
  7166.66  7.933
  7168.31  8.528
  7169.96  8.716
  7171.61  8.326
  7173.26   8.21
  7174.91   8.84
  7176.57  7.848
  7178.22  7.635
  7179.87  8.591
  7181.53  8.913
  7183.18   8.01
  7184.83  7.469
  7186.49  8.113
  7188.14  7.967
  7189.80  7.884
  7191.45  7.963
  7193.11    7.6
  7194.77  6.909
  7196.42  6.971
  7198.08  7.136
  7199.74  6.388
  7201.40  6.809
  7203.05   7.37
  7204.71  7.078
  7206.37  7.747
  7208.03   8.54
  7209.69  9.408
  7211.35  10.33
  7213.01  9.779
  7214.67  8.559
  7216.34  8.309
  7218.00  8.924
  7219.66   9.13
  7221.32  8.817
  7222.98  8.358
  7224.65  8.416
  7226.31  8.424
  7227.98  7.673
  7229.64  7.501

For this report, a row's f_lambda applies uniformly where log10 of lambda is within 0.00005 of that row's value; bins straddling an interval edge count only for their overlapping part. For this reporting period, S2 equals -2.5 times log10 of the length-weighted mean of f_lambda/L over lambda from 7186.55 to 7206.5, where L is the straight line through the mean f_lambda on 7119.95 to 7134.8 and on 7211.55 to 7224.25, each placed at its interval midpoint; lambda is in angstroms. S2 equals 0.186 mag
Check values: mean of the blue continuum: 8.11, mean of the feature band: 7.34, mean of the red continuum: 8.9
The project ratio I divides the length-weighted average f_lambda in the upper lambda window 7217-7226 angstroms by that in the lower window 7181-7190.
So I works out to 1.08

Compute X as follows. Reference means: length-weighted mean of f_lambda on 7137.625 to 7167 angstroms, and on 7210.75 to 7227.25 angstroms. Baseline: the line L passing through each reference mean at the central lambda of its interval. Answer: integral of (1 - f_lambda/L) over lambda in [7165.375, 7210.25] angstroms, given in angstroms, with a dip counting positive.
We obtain 2.9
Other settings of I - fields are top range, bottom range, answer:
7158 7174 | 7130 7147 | 1.04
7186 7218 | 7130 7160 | 1.01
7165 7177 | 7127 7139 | 1.06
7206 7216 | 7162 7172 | 1.10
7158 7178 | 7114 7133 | 1.02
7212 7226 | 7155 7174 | 1.08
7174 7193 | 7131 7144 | 1.05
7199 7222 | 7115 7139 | 1.05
